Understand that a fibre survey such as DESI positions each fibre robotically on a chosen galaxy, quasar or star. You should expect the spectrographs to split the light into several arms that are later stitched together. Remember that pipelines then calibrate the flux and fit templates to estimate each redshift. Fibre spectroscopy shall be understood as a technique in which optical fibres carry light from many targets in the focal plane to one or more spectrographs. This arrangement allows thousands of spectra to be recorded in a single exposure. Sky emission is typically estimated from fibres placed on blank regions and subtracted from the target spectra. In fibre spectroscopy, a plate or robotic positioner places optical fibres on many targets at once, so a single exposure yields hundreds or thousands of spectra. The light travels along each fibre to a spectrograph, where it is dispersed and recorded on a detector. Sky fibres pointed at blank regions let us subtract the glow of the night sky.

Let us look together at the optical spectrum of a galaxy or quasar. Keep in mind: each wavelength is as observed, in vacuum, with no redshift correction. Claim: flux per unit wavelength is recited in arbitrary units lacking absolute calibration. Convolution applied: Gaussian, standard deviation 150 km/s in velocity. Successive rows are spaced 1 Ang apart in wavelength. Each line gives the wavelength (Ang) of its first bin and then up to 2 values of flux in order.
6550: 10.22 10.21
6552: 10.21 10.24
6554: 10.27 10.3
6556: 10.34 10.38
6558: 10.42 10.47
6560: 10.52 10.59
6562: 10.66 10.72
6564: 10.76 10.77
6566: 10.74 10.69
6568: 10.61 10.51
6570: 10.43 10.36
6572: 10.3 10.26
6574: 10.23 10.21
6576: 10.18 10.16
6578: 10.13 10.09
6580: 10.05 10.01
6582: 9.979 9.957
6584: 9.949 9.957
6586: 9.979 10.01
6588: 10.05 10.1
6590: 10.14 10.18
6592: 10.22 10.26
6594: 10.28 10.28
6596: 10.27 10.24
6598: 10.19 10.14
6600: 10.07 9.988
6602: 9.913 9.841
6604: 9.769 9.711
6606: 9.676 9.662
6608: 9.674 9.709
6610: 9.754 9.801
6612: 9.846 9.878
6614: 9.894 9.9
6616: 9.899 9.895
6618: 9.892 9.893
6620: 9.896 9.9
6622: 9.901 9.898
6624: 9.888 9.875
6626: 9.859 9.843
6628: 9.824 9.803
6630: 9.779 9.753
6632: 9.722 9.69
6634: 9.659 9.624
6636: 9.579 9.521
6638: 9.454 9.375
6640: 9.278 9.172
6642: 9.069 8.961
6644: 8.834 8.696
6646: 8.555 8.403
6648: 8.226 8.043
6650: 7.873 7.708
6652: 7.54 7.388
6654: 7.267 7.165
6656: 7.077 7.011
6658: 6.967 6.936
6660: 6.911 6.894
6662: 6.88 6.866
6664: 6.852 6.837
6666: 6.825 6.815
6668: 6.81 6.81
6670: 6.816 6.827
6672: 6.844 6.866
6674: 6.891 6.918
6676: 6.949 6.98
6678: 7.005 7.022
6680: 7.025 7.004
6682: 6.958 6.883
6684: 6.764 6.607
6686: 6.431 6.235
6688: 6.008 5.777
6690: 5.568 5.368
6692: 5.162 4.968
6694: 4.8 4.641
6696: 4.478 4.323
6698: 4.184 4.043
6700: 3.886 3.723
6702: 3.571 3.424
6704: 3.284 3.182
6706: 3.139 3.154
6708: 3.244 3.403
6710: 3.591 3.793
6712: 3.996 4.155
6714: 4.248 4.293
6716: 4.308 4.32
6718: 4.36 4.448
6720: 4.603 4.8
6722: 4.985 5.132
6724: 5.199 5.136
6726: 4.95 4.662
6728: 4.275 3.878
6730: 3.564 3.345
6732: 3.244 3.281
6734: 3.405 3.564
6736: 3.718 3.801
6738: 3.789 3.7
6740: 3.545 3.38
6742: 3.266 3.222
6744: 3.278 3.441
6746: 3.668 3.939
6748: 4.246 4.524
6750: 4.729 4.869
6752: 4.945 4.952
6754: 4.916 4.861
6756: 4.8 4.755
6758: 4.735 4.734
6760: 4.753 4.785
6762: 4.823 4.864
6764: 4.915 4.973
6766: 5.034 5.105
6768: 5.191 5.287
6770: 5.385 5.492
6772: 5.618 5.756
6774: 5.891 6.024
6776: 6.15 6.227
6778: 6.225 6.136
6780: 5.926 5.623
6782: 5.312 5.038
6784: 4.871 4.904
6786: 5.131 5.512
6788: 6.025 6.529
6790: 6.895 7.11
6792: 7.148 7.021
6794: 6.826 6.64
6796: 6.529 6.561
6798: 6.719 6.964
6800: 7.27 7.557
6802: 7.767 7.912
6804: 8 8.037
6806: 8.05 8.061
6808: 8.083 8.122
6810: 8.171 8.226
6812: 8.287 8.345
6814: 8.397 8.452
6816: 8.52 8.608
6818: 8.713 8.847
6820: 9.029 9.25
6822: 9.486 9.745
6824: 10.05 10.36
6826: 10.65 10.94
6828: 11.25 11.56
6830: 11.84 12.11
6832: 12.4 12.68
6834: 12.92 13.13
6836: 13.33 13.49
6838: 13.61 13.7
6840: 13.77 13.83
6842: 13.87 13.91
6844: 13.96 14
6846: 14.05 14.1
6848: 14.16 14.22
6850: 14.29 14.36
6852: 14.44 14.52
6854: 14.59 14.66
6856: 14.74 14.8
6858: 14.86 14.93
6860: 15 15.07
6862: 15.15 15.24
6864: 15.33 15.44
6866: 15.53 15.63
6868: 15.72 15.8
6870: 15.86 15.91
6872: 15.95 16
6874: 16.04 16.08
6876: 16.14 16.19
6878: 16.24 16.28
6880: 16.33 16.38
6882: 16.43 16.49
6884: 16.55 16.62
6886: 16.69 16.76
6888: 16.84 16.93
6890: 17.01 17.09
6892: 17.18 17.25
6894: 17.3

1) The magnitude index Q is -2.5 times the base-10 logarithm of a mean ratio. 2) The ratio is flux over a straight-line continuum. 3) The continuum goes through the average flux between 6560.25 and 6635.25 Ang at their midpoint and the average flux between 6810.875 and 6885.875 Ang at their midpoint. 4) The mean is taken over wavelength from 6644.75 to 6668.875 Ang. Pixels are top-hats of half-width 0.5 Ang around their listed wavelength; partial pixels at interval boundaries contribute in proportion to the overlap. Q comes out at 0.43 mag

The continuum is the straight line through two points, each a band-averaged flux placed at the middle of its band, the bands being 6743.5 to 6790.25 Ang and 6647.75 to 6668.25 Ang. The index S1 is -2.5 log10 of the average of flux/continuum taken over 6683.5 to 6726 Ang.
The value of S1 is 0.36 mag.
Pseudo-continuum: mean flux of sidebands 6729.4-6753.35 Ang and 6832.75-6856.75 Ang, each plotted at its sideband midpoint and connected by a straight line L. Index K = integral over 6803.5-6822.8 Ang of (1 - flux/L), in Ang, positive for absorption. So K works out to 4.2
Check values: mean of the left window 3.8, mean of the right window 14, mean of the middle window 8.48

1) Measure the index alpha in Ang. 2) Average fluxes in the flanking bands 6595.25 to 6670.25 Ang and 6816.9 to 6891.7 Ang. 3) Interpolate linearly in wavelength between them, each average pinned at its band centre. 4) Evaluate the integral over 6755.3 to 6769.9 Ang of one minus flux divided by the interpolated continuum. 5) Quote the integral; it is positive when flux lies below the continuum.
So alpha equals 8.60 Ang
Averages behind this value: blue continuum 8.92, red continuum 14.2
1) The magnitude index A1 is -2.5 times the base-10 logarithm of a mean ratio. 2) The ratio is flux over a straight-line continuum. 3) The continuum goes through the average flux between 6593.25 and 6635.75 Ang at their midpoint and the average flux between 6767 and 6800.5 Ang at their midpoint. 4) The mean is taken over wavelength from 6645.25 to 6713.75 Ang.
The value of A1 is 0.38 mag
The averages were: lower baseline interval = 9.88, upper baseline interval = 6.04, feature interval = 5.98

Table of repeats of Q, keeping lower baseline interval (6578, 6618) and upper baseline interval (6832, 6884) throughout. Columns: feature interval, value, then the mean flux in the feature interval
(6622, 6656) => 0.19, 8.99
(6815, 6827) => 0.45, 9.41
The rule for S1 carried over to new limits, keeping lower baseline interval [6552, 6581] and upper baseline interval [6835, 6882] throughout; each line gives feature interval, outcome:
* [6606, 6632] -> 0.14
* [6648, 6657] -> 0.48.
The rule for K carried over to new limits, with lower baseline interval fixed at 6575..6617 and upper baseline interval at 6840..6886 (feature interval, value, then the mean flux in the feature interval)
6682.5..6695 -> 6.3 Ang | 5.83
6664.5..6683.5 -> 7.6 Ang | 6.9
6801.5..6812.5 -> 4.7 Ang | 8.07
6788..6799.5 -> 5.9 Ang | 6.78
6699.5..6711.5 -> 8.6 Ang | 3.45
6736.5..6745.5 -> 6.6 Ang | 3.49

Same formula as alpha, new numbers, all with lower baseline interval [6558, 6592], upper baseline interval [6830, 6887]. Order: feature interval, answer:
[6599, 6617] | 1.7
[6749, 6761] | 7.6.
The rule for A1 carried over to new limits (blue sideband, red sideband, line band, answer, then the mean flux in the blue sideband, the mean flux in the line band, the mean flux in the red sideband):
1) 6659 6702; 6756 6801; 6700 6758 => 0.420 mag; 6.13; 4.04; 5.77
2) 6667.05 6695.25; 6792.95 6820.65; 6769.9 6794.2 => 0.264 mag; 6.41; 5.95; 7.87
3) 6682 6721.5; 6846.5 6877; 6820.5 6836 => 0.151 mag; 4.57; 11.3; 15.2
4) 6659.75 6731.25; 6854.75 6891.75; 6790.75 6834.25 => 0.367 mag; 5.29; 8.83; 15.9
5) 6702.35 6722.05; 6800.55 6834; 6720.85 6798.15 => 0.264 mag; 3.91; 4.97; 9.37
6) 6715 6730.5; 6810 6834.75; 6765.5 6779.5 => 0.272 mag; 4.57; 5.68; 10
